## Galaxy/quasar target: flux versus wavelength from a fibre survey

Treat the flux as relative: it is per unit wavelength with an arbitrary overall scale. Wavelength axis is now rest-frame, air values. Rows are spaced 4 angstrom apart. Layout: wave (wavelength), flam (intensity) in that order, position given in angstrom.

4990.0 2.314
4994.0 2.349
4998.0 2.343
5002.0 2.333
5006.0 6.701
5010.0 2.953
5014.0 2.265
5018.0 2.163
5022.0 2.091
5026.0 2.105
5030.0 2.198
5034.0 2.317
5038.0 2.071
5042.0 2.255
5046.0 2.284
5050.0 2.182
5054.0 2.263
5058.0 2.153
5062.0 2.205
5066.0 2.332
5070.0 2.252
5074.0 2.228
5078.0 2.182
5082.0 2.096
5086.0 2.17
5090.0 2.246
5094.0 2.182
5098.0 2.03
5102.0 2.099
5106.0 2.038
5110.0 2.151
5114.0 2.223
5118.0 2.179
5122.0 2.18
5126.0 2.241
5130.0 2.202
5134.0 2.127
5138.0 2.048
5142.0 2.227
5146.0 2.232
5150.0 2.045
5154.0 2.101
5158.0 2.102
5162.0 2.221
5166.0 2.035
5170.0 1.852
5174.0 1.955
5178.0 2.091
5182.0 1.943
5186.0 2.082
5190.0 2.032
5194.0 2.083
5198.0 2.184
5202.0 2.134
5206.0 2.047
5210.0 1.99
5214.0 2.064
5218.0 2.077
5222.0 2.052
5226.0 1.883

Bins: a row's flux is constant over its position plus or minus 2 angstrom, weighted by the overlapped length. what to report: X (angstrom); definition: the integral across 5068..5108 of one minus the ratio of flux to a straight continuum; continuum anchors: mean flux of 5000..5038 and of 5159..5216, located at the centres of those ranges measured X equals 5.1 angstrom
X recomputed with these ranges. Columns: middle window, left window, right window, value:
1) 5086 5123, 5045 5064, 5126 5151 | 0.56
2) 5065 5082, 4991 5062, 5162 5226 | 1.14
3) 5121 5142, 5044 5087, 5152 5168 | -0.20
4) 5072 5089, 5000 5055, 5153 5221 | 1.69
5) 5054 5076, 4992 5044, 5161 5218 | 2.06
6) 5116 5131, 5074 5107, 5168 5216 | -0.67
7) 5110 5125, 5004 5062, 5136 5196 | 0.38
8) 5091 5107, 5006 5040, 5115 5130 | 1.26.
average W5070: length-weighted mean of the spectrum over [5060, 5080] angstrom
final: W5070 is 2.24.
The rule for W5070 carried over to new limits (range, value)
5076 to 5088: 2.15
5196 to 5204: 2.16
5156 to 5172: 2.05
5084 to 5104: 2.15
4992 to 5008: 3.43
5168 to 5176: 1.9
